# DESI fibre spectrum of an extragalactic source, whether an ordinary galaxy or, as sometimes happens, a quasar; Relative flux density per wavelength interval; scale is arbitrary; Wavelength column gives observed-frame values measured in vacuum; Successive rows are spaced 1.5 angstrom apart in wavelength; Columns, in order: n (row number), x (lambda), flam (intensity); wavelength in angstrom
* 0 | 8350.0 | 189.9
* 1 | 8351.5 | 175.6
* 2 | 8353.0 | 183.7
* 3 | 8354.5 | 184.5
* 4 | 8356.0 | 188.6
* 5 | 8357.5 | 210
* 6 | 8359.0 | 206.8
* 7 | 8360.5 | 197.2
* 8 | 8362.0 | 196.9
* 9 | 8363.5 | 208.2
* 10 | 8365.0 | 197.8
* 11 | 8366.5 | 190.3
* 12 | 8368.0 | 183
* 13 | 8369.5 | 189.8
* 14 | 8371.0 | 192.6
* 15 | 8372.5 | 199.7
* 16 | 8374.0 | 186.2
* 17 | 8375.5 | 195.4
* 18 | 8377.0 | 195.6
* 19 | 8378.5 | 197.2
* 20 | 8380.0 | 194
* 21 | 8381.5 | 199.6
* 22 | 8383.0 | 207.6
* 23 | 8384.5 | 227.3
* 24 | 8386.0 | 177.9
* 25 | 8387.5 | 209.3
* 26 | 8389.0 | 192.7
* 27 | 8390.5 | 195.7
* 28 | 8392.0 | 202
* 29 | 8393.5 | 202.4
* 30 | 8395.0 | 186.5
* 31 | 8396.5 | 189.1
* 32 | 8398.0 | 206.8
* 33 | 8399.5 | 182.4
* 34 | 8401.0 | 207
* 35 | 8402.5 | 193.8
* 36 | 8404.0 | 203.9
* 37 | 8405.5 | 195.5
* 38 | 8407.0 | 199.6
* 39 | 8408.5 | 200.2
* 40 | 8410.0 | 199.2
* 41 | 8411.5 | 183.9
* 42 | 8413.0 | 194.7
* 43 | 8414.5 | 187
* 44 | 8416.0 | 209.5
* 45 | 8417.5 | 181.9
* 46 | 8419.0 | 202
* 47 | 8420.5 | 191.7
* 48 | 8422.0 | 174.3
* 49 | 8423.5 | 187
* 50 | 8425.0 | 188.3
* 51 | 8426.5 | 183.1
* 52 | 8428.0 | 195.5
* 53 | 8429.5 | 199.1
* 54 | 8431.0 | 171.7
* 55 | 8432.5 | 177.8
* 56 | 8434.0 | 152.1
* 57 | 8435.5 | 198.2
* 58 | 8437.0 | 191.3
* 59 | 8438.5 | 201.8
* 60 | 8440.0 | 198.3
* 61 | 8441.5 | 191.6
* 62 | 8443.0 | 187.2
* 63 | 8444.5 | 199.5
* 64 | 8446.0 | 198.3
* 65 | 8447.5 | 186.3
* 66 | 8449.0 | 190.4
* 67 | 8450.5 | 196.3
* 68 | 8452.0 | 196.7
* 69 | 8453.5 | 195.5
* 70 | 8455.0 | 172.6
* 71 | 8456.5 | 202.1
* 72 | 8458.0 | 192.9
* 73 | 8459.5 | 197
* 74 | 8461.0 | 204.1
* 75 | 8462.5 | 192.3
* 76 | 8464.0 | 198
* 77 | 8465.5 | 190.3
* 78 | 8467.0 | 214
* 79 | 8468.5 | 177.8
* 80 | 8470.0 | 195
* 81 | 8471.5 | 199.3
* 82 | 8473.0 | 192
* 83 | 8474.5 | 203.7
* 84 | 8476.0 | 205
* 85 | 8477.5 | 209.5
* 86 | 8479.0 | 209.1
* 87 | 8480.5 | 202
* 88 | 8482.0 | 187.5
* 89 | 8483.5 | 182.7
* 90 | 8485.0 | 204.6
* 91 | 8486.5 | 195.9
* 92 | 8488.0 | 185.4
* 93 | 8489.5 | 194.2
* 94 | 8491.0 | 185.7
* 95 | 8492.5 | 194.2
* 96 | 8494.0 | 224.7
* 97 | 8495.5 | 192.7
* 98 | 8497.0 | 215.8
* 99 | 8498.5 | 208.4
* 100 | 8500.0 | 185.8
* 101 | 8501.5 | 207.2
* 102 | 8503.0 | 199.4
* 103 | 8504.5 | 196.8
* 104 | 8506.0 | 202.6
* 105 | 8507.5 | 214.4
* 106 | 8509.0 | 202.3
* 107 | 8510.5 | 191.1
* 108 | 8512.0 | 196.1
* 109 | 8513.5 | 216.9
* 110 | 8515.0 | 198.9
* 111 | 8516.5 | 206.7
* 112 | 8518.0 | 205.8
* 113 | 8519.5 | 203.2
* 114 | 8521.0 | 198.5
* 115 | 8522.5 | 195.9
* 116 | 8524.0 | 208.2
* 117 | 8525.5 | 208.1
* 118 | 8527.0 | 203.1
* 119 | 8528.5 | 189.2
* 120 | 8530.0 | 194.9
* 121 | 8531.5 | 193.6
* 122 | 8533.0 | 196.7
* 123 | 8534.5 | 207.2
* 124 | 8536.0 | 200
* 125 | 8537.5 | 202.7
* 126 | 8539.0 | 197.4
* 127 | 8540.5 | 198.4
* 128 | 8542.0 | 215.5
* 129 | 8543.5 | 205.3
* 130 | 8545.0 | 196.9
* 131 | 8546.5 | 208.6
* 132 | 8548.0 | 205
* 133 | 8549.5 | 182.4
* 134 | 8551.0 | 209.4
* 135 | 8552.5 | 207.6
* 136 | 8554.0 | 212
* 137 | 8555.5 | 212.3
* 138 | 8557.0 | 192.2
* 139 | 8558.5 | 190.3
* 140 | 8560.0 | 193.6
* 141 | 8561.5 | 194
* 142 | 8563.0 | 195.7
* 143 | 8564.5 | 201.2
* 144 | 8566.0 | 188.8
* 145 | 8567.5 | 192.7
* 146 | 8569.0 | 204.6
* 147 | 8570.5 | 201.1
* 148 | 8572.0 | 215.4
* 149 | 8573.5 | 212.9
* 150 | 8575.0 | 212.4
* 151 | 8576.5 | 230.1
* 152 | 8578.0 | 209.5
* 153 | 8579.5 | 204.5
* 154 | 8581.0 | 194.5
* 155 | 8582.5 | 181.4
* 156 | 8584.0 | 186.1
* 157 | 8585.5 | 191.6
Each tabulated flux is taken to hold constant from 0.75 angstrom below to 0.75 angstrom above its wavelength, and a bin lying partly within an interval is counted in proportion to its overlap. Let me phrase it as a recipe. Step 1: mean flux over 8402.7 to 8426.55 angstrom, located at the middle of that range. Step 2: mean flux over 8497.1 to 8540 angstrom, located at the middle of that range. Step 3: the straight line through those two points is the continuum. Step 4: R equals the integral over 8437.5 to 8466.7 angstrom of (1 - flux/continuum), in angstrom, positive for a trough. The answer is 0.2 angstrom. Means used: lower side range 193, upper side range 201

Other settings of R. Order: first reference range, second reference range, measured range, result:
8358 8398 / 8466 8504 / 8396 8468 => 1.9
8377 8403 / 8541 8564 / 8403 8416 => 0.2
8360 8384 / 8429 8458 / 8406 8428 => 0.0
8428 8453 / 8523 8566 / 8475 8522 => -1.2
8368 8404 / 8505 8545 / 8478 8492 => 0.4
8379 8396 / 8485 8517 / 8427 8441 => 0.9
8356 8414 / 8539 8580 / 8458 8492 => 0.6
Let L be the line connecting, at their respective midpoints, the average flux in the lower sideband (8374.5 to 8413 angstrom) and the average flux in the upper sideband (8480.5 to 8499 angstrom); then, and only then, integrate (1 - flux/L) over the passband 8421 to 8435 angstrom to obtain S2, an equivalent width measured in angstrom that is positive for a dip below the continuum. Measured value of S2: 1.1 angstrom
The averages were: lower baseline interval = 198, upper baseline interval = 198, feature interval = 181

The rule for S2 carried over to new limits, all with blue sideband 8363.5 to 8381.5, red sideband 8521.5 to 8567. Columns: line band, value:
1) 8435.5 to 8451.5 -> 0.2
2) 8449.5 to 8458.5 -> 0.2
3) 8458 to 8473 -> 0.1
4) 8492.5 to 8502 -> -0.3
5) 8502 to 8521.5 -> -0.4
